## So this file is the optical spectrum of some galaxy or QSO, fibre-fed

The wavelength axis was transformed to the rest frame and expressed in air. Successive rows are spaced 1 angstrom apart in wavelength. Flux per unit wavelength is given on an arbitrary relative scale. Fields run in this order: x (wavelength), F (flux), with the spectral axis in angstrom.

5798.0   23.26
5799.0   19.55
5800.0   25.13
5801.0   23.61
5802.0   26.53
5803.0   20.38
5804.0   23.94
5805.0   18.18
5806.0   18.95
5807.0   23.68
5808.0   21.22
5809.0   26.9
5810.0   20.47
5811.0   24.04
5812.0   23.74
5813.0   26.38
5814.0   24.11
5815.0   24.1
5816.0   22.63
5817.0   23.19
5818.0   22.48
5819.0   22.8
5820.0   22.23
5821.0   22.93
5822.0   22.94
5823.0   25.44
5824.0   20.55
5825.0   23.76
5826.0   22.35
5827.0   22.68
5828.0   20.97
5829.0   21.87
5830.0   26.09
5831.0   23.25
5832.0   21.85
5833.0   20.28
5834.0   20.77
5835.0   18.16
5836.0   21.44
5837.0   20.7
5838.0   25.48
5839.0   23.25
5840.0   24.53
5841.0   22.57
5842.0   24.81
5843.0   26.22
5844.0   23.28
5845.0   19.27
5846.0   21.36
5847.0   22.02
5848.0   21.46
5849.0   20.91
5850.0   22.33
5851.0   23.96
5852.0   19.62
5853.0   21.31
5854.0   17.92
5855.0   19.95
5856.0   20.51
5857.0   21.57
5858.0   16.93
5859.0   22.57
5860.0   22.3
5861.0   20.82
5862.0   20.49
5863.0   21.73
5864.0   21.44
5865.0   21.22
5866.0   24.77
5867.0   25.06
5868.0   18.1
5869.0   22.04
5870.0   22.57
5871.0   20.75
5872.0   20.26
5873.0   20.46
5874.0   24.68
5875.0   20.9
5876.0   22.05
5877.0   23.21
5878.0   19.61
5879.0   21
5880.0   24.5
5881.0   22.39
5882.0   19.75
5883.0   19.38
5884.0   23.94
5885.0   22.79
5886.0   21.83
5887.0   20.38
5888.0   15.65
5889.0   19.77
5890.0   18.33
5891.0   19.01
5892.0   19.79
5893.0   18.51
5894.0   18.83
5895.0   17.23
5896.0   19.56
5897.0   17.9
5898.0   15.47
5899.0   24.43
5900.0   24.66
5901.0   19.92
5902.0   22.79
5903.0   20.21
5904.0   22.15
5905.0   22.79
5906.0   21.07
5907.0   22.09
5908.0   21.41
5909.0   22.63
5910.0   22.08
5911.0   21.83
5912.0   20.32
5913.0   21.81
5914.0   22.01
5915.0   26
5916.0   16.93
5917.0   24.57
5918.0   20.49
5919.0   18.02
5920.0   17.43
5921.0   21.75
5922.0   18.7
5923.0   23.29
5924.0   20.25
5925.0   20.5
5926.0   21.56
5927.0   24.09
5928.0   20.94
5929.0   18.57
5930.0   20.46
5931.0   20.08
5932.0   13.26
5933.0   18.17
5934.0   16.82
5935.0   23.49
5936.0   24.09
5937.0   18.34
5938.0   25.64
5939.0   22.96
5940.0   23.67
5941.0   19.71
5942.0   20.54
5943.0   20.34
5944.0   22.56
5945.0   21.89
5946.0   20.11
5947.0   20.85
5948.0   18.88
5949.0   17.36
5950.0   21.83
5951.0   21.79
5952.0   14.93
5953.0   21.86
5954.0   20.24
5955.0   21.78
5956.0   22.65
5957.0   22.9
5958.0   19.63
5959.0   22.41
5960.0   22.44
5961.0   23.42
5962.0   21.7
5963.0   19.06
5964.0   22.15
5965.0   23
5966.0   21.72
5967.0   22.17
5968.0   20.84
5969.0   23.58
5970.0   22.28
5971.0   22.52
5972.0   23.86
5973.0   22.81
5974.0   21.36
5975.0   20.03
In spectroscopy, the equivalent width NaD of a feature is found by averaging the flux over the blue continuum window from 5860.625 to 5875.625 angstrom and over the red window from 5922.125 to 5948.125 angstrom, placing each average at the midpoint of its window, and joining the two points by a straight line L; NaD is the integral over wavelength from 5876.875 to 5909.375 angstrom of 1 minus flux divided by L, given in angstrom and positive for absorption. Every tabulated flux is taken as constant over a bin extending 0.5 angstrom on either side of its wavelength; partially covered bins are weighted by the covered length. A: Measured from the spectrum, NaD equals 1.07 angstrom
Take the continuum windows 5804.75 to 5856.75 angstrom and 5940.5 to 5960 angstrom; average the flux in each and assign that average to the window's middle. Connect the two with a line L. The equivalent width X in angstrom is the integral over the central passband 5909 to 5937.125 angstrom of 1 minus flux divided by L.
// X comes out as 0.6 angstrom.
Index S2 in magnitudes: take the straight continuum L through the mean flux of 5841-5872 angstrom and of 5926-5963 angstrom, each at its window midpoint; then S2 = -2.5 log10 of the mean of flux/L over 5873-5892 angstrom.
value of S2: 0.02 mag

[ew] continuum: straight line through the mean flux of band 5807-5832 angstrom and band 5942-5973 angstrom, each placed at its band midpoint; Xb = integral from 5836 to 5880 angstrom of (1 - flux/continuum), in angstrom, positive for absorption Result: 1.7 angstrom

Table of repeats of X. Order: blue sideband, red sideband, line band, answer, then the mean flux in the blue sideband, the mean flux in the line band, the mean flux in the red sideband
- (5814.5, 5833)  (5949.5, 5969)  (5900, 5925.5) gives 0.7 angstrom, 22.8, 21.3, 21.5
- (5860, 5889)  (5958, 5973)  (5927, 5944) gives 1.0 angstrom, 21.5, 20.6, 22.2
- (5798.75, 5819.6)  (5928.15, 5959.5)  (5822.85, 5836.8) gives 0.4 angstrom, 23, 22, 20.6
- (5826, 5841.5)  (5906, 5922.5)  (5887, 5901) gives 1.4 angstrom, 22.3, 19.2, 21.1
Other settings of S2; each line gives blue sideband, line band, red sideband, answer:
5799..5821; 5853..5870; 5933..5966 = 0.06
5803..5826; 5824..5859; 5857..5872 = 0.01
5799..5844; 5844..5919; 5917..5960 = 0.03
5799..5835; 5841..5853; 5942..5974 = 0.01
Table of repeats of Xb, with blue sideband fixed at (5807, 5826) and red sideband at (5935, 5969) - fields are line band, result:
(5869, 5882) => 0.39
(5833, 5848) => 0.43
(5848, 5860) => 1.05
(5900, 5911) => 0.10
